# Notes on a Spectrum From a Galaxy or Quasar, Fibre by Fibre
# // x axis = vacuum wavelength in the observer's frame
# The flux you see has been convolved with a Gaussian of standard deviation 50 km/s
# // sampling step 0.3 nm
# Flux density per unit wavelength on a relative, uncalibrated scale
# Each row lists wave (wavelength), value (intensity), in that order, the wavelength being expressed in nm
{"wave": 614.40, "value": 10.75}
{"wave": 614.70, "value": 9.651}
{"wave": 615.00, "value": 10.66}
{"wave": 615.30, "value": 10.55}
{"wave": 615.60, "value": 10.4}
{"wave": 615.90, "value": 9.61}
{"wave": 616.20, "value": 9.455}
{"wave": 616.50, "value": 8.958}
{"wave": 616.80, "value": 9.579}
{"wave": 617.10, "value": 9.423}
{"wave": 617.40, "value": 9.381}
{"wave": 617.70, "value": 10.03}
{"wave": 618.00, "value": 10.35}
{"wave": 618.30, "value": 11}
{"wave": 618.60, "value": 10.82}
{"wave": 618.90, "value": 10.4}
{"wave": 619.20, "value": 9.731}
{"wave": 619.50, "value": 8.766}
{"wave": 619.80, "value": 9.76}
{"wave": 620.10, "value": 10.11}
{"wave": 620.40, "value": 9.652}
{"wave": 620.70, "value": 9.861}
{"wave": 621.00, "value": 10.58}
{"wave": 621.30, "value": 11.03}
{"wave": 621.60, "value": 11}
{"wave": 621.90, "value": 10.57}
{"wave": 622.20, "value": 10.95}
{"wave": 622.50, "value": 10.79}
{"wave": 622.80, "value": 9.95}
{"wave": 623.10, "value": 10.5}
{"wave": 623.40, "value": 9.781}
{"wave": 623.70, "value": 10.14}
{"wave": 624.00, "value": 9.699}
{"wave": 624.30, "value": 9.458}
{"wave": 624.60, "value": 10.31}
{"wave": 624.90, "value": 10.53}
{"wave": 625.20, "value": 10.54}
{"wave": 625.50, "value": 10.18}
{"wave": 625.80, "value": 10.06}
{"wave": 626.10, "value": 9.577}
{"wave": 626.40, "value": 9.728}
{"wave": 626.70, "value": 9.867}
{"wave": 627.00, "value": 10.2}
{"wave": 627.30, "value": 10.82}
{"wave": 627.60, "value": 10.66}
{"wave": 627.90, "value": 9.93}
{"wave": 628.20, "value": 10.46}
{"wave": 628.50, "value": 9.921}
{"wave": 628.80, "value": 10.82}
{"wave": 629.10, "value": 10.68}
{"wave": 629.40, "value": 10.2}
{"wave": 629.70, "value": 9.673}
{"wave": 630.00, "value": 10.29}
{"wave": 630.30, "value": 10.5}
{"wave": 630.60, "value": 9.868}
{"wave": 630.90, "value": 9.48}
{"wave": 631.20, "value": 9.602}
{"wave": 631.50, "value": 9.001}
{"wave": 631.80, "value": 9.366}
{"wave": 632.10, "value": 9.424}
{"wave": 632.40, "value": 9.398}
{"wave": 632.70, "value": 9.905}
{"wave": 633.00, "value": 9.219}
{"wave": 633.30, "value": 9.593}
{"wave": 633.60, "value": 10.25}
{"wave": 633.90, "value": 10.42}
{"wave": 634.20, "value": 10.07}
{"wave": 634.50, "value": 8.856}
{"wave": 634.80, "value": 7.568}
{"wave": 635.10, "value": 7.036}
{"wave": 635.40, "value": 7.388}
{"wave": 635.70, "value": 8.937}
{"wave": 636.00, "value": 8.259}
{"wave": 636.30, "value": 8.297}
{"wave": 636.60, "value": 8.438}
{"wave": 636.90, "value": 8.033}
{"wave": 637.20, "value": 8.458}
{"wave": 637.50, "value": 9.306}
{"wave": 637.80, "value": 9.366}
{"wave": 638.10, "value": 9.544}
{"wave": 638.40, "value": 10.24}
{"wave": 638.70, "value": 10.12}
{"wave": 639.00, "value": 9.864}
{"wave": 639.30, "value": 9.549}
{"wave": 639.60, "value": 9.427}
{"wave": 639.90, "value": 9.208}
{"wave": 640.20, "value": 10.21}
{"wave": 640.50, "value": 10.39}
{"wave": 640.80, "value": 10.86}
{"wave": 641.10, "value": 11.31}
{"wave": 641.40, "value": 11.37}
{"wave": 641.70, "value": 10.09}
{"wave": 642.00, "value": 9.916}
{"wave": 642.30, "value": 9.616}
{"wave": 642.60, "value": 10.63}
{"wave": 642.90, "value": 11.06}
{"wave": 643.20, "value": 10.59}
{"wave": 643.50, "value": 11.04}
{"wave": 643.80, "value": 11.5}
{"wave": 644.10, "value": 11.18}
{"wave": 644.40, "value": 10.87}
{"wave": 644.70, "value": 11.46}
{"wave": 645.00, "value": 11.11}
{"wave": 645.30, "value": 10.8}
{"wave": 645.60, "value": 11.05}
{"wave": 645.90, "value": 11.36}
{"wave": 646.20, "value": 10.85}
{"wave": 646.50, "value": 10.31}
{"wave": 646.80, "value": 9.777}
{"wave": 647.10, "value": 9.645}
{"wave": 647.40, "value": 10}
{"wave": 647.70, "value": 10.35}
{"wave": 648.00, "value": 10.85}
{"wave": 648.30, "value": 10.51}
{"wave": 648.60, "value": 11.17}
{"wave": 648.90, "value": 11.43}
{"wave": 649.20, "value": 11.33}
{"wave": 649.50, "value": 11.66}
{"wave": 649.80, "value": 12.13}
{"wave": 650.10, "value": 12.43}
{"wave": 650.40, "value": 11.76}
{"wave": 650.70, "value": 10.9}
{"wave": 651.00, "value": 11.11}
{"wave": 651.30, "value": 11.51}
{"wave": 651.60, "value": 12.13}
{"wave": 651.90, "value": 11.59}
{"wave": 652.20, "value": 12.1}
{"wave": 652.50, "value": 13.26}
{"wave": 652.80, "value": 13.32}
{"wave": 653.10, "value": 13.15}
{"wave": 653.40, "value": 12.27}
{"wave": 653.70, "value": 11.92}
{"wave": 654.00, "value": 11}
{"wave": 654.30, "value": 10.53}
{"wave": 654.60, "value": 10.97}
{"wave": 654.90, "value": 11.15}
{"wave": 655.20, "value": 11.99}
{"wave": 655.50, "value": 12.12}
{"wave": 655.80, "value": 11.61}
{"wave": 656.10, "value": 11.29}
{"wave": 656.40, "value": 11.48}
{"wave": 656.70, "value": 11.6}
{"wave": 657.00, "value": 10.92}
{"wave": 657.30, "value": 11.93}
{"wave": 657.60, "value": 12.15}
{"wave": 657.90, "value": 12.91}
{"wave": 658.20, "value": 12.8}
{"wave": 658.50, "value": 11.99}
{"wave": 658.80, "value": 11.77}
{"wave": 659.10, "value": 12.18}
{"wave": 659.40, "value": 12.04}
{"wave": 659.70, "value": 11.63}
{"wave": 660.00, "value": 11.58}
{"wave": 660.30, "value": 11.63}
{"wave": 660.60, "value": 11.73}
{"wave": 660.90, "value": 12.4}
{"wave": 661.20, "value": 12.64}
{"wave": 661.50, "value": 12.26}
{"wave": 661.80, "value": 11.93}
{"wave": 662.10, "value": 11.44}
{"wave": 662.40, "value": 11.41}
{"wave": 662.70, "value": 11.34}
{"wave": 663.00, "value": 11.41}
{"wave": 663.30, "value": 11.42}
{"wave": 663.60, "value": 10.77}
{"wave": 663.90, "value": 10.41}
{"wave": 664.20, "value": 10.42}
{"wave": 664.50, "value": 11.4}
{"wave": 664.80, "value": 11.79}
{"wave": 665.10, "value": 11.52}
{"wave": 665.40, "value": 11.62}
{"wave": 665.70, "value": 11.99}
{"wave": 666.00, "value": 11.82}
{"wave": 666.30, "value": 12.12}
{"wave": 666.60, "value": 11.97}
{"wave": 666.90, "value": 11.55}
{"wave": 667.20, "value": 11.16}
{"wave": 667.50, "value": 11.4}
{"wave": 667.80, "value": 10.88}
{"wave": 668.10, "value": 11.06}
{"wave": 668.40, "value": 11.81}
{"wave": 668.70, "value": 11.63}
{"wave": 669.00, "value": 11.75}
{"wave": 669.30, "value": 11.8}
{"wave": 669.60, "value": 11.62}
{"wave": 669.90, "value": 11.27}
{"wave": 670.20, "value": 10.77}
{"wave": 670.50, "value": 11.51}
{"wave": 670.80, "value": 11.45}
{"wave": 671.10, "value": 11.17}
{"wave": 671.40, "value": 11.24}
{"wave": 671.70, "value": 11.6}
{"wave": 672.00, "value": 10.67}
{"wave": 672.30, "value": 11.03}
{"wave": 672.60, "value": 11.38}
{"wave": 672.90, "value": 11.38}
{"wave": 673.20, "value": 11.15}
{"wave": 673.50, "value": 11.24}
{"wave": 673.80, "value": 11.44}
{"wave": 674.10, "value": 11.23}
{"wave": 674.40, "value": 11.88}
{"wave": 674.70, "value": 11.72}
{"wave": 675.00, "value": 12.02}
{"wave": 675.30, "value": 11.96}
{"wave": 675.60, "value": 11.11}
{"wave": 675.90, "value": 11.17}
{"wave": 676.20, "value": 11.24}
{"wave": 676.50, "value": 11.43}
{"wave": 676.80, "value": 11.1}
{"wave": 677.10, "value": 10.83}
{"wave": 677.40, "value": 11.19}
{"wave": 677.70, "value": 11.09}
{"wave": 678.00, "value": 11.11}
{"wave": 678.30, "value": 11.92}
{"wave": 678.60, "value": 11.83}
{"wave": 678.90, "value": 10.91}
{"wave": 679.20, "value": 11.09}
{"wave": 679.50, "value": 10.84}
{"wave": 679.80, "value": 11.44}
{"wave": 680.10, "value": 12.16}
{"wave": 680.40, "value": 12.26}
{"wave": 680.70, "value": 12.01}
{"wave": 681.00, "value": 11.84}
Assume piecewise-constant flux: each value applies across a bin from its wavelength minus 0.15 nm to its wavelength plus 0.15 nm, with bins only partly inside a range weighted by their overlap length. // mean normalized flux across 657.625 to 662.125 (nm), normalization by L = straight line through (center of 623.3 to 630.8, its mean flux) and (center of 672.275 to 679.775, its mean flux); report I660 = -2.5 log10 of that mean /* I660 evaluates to -0.11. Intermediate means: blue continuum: 10.2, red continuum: 11.3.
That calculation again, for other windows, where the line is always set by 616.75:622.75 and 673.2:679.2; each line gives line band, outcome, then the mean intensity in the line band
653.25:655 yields -0.04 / 11.3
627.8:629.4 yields 0.00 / 10.4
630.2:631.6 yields 0.08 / 9.69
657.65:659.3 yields -0.12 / 12.3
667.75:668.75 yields -0.01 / 11.4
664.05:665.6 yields -0.02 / 11.4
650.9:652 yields -0.07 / 11.6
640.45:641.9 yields -0.02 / 10.8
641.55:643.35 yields 0.04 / 10.3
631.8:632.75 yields 0.10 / 9.51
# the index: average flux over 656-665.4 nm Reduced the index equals 11.7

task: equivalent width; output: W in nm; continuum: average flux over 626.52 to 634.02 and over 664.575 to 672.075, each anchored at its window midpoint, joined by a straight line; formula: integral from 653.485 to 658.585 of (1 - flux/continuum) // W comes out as -0.31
